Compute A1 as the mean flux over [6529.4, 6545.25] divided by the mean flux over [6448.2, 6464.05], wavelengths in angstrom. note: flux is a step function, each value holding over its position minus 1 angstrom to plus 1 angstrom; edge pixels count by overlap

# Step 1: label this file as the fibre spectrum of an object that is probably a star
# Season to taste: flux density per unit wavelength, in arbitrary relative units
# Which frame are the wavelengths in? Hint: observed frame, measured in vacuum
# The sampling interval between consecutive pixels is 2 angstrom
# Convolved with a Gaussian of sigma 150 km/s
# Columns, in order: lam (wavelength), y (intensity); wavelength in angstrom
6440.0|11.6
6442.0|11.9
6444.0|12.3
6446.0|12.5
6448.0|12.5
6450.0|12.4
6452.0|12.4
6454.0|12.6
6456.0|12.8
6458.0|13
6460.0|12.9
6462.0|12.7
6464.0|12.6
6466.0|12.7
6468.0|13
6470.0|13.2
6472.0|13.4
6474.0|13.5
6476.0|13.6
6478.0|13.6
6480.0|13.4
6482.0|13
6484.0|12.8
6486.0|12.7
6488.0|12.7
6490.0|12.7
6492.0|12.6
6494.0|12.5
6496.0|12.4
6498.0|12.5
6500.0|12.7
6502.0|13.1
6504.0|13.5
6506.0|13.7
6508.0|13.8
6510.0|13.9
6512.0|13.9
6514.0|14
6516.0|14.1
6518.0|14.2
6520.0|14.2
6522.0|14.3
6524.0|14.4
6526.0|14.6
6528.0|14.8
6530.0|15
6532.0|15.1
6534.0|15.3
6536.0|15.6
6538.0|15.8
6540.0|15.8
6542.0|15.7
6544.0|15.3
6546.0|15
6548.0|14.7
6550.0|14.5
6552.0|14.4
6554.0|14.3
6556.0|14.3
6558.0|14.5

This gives 1.2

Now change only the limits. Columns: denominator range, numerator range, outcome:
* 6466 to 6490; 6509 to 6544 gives 1.12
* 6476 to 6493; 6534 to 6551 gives 1.18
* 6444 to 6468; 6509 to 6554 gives 1.17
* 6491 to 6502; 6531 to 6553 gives 1.21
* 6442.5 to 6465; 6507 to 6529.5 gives 1.13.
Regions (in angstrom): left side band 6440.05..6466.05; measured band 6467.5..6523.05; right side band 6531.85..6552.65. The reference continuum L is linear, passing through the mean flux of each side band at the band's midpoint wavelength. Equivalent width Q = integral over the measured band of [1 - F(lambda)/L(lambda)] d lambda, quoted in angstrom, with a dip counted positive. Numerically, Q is 1.9 angstrom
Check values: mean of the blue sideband 12.5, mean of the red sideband 15.2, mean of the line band 13.3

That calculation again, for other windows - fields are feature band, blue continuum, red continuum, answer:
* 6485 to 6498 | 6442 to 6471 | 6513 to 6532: 1.0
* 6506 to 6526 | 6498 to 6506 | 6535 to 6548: -0.2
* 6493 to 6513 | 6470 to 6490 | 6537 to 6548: 1.2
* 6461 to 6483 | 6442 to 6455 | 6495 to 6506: -0.9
